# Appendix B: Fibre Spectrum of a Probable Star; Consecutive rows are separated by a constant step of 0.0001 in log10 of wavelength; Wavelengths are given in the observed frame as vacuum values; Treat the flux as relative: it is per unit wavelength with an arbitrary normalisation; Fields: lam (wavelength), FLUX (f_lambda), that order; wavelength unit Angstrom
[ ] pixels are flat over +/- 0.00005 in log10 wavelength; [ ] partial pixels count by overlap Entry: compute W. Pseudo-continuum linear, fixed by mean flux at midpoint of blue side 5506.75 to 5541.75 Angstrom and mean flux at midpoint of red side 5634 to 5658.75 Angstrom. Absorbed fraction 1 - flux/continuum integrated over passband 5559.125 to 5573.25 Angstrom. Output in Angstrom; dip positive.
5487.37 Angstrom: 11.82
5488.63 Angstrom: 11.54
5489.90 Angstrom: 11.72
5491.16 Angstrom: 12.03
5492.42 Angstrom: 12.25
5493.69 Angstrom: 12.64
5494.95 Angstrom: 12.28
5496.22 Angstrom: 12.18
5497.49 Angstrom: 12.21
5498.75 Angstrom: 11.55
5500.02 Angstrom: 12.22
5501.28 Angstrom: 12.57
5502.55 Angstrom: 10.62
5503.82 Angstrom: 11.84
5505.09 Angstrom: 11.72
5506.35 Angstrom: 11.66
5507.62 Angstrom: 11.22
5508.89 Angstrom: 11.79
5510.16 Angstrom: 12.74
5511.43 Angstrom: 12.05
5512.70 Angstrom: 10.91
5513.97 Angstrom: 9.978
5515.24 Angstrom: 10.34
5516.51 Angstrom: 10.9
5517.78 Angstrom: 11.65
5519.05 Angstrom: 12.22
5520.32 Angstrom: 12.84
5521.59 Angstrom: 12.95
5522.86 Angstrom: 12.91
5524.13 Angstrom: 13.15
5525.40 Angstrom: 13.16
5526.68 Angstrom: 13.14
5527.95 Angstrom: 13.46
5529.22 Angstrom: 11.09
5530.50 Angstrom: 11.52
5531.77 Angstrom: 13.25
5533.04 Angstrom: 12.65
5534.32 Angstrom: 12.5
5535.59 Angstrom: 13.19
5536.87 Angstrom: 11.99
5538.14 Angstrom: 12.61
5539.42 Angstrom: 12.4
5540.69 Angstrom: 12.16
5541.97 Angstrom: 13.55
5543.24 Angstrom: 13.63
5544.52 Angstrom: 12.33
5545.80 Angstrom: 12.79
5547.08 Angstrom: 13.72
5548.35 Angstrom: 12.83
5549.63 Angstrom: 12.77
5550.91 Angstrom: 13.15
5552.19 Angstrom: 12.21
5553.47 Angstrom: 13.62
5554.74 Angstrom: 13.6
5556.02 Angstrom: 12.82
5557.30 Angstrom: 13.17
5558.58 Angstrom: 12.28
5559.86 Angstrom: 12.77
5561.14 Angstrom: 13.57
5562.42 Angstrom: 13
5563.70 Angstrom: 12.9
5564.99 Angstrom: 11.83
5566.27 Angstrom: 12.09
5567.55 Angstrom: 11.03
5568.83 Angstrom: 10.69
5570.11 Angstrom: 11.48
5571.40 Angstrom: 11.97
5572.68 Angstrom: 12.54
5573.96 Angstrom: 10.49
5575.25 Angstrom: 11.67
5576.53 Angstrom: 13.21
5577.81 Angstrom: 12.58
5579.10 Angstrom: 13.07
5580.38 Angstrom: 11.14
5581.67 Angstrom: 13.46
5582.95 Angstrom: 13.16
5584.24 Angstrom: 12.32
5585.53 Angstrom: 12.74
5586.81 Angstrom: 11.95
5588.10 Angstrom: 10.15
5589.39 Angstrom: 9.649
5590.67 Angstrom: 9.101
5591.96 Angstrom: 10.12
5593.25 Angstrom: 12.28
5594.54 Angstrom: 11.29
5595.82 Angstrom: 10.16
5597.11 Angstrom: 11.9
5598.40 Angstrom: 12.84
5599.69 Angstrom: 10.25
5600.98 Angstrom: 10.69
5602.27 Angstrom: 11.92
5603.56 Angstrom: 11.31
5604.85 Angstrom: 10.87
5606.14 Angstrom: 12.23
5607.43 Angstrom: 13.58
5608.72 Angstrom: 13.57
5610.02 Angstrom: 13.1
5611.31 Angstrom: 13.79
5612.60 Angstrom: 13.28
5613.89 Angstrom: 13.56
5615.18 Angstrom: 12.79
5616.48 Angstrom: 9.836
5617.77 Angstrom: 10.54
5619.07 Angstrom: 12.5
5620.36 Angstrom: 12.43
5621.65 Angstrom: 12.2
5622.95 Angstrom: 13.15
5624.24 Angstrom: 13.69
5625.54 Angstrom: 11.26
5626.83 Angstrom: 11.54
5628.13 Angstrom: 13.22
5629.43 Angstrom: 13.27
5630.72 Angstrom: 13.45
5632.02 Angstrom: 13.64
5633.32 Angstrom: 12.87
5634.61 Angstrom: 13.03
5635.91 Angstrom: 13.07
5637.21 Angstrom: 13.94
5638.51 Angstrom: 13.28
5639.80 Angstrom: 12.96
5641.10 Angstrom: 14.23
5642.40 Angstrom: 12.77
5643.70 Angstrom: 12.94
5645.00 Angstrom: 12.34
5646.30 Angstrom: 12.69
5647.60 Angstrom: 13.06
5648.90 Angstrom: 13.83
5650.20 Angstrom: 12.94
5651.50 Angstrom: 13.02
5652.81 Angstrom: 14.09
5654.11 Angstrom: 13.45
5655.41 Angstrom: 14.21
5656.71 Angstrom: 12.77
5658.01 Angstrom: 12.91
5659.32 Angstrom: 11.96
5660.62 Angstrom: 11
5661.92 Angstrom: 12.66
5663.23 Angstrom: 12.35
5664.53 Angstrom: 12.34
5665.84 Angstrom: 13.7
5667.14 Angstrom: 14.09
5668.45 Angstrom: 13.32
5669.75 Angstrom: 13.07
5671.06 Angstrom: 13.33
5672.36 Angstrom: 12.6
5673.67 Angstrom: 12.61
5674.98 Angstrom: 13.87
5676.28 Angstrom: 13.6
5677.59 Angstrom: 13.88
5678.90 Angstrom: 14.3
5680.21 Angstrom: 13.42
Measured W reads 0.4 Angstrom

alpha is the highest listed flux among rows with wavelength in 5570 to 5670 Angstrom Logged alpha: 14.23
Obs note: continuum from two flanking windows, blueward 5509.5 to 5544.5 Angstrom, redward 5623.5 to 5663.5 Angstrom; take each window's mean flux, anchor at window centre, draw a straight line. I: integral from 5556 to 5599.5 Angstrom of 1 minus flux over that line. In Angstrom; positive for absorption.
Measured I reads 2.5 Angstrom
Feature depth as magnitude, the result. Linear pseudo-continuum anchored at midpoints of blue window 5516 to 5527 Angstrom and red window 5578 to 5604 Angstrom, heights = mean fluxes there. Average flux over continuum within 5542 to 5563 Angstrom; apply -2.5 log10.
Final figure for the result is -0.083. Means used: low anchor 12.6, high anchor 11.5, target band 13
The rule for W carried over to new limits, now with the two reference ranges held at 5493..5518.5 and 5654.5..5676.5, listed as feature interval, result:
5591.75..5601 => 0.8 Angstrom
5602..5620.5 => 0.2 Angstrom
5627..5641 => -0.6 Angstrom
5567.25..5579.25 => 0.4 Angstrom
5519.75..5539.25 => -1.4 Angstrom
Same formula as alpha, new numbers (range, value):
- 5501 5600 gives 13.72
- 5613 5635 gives 13.69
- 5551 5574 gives 13.62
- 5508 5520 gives 12.74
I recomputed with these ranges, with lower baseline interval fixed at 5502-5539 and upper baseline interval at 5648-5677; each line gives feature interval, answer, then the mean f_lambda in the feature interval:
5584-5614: 2.1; 11.7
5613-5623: 0.5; 12.1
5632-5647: -0.2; 13.1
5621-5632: 0.0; 12.8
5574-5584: 0.0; 12.5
